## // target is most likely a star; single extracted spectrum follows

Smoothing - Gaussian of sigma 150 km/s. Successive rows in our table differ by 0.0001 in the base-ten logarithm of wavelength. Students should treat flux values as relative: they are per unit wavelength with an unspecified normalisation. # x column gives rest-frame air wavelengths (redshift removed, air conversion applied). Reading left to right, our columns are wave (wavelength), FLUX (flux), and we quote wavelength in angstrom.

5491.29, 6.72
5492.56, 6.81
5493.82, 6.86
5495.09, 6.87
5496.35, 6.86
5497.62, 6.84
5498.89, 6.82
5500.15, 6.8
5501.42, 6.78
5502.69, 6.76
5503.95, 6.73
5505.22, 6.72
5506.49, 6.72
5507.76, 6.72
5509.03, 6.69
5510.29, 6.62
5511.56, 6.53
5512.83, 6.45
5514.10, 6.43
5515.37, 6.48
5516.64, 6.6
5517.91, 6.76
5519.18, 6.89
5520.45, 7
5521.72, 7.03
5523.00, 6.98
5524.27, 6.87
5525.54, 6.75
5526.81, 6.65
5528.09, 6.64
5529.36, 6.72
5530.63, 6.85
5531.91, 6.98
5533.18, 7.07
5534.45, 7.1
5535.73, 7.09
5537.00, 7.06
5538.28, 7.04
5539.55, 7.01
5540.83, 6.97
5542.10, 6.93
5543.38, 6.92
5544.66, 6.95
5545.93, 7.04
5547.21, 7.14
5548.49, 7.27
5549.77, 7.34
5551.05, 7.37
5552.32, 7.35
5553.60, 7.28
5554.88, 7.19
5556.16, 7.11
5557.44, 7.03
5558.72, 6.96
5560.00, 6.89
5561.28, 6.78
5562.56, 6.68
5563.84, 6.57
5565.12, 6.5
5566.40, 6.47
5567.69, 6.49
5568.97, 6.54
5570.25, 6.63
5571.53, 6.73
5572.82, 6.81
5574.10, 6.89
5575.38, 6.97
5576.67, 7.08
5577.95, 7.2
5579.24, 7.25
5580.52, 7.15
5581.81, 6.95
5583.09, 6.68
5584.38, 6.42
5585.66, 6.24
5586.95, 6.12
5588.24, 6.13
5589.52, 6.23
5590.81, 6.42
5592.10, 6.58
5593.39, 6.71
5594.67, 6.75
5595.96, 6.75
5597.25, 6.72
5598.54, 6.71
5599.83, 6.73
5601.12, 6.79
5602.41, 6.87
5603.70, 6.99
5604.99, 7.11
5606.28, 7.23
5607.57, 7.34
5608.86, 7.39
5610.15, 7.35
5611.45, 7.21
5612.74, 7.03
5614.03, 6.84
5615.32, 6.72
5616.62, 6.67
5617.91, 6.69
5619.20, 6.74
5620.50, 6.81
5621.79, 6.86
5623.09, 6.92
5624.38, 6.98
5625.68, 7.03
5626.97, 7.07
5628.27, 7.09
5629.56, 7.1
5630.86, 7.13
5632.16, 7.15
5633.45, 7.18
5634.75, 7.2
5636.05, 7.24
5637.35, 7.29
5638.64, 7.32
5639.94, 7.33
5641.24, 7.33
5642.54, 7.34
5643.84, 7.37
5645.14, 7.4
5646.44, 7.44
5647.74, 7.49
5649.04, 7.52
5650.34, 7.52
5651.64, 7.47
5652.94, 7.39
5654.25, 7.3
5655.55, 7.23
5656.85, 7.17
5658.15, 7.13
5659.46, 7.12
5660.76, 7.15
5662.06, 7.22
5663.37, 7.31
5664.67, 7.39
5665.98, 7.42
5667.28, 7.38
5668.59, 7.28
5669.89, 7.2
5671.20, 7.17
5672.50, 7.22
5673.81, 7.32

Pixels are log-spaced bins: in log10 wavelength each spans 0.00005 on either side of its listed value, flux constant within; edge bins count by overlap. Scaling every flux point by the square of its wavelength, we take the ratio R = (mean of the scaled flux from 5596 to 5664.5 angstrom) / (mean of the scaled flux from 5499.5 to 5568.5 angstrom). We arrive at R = 1.1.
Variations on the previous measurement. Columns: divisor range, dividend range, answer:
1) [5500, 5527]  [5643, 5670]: 1.15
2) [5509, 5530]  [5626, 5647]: 1.13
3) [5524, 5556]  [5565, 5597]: 0.96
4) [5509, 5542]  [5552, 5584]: 1.02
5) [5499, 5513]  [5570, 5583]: 1.07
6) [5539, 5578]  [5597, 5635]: 1.03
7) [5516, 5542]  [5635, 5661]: 1.11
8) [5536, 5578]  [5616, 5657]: 1.06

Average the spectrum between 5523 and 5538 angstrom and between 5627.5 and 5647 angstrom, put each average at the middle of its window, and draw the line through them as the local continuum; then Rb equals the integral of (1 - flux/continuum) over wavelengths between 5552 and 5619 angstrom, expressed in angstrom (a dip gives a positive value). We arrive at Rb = 2.5 angstrom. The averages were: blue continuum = 6.9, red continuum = 7.26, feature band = 6.82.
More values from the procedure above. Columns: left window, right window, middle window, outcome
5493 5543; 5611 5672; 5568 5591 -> 0.99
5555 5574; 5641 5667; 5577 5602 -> 0.88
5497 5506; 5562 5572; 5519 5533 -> -0.33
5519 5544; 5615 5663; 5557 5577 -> 0.75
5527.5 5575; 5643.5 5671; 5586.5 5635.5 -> 1.86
